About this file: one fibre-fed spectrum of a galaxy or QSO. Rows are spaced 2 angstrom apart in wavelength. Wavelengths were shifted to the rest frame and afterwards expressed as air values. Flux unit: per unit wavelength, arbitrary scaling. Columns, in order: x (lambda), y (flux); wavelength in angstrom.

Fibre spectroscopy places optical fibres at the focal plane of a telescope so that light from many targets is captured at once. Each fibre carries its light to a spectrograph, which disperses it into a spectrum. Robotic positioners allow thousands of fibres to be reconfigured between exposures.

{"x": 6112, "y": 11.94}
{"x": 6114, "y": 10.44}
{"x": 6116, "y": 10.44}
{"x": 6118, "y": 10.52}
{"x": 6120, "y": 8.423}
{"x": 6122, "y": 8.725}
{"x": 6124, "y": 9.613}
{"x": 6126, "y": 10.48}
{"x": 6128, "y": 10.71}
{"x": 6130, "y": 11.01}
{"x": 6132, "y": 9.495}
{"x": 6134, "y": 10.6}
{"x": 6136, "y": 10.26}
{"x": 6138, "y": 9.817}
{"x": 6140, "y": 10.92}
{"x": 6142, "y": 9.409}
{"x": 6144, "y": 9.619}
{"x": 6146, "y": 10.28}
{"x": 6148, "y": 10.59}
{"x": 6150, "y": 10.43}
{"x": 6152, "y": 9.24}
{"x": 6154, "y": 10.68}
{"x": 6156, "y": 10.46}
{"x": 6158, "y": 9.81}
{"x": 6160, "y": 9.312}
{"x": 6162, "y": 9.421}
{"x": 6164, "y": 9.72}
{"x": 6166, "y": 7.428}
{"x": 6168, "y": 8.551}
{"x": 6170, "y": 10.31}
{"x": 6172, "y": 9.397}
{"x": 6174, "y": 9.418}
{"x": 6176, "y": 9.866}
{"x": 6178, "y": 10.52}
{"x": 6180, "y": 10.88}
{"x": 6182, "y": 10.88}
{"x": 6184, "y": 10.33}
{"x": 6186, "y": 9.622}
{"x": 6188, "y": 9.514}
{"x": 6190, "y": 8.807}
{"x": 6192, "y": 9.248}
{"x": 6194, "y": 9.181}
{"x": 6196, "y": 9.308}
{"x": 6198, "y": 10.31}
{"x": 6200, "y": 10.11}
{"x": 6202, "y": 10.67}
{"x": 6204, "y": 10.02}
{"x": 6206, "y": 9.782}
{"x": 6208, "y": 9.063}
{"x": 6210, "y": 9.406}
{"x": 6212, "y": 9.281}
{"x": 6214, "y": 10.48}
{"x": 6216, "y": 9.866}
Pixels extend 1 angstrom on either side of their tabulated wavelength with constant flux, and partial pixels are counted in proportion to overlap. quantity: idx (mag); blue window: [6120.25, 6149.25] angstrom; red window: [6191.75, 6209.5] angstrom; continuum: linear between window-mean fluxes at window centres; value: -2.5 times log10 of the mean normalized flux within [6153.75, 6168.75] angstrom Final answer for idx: 0.06 mag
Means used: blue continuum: 10.1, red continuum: 9.75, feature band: 9.37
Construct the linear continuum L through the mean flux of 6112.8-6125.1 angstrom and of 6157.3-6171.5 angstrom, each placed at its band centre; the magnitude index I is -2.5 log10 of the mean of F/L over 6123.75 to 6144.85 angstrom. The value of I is -0.07 mag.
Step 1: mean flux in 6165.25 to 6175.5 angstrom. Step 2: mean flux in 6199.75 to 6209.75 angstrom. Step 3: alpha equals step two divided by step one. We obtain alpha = 1.09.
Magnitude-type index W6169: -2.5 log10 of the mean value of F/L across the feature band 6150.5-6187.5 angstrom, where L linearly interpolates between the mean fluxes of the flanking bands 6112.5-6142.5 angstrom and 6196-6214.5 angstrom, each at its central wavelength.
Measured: 0.02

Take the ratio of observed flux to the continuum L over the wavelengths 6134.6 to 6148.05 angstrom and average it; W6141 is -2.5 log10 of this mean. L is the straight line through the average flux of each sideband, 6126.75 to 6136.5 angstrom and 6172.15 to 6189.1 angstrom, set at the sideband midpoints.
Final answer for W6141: 0.03 mag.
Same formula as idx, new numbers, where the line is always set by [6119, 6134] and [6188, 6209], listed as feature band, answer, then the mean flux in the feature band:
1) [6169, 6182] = -0.05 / 10.1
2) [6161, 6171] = 0.07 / 9.09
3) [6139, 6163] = -0.03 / 10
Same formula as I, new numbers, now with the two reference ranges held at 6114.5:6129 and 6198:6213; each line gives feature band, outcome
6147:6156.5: -0.05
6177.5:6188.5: -0.05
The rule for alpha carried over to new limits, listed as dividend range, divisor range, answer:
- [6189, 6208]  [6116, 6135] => 0.97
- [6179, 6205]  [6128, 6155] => 0.97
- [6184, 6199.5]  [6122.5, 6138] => 0.93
